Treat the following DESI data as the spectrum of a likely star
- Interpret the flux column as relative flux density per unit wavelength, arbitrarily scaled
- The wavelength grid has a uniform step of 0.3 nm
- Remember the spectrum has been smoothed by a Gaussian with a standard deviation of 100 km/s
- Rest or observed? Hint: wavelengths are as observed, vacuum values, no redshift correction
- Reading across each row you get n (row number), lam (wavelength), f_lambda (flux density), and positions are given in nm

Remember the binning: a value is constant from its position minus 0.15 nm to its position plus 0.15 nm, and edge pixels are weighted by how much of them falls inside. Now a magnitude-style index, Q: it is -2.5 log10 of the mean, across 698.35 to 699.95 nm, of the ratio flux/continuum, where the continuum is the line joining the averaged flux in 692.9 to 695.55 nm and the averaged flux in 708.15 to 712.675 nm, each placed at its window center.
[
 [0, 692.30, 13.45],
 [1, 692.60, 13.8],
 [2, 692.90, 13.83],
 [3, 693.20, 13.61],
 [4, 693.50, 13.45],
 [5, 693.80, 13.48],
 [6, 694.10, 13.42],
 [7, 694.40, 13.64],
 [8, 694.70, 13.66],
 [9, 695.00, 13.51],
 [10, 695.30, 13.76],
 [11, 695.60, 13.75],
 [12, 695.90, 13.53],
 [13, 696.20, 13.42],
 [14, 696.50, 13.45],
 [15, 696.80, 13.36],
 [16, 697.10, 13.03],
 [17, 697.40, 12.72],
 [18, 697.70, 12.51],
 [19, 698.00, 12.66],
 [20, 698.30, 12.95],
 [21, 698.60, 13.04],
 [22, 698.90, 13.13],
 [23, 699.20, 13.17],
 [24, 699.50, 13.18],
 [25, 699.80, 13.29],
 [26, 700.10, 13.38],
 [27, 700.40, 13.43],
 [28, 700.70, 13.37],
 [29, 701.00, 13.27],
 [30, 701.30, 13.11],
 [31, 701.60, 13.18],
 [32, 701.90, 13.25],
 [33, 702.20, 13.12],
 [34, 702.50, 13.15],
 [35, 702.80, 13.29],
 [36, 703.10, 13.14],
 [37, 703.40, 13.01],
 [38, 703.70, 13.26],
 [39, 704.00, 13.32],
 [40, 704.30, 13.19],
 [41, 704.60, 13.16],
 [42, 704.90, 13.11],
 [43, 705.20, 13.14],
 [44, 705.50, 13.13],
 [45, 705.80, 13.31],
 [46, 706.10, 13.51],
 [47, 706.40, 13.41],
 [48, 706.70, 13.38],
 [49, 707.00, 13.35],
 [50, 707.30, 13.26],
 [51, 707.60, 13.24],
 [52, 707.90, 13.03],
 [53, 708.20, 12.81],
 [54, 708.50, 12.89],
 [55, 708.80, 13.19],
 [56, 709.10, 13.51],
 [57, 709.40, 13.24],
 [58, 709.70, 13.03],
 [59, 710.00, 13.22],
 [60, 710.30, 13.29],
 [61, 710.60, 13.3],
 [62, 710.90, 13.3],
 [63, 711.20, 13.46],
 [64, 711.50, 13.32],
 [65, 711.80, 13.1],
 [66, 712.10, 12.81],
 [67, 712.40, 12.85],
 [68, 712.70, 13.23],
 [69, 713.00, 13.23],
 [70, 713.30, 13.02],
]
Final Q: 0.03 mag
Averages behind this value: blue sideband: 13.6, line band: 13.1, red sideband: 13.2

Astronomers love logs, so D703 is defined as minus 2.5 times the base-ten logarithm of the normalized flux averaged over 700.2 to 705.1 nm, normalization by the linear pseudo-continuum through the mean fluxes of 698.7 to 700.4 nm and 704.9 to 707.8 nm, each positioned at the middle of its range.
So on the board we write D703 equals 0.00 mag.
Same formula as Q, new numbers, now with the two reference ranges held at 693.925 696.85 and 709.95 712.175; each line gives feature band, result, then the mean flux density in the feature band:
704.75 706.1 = 0.012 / 13.2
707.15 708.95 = 0.019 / 13.1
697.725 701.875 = 0.026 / 13.1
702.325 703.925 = 0.018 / 13.2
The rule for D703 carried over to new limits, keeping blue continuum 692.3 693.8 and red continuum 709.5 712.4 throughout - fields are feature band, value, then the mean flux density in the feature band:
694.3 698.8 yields 0.02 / 13.3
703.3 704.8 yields 0.01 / 13.2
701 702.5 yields 0.02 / 13.2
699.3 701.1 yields 0.01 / 13.3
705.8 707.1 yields -0.01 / 13.4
